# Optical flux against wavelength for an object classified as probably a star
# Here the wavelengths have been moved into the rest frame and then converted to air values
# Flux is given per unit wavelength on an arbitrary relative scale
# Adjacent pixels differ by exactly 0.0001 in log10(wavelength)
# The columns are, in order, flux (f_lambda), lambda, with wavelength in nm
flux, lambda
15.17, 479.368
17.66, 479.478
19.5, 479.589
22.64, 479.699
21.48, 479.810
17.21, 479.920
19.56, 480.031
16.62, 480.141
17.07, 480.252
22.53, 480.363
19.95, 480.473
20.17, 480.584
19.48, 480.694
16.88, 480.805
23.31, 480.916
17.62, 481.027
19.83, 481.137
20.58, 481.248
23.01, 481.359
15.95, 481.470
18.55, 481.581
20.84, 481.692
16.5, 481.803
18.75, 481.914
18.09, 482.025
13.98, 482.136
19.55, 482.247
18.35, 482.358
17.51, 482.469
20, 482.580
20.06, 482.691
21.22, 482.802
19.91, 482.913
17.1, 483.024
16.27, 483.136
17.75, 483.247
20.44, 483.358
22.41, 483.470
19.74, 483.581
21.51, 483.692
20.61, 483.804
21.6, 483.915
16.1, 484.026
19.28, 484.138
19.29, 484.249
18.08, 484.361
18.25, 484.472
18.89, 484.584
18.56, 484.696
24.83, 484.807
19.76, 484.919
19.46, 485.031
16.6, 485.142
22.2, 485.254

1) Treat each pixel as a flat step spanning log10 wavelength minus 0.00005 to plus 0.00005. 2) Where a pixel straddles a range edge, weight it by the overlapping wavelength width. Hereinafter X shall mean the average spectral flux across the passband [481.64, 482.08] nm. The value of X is 18.5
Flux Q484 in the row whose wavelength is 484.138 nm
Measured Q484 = 19.28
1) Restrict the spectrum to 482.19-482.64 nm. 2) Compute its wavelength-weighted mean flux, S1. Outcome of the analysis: 18.9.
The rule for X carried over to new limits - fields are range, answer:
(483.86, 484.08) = 18.9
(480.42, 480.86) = 19.1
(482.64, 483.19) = 18.9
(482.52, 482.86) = 20.4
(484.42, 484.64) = 18.5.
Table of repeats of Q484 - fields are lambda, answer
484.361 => 18.08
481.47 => 15.95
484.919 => 19.76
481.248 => 20.58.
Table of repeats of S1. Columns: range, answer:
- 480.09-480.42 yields 18.8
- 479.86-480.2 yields 17.9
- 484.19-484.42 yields 18.7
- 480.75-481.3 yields 19.6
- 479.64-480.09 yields 20.2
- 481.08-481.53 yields 19.8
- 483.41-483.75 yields 21.2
